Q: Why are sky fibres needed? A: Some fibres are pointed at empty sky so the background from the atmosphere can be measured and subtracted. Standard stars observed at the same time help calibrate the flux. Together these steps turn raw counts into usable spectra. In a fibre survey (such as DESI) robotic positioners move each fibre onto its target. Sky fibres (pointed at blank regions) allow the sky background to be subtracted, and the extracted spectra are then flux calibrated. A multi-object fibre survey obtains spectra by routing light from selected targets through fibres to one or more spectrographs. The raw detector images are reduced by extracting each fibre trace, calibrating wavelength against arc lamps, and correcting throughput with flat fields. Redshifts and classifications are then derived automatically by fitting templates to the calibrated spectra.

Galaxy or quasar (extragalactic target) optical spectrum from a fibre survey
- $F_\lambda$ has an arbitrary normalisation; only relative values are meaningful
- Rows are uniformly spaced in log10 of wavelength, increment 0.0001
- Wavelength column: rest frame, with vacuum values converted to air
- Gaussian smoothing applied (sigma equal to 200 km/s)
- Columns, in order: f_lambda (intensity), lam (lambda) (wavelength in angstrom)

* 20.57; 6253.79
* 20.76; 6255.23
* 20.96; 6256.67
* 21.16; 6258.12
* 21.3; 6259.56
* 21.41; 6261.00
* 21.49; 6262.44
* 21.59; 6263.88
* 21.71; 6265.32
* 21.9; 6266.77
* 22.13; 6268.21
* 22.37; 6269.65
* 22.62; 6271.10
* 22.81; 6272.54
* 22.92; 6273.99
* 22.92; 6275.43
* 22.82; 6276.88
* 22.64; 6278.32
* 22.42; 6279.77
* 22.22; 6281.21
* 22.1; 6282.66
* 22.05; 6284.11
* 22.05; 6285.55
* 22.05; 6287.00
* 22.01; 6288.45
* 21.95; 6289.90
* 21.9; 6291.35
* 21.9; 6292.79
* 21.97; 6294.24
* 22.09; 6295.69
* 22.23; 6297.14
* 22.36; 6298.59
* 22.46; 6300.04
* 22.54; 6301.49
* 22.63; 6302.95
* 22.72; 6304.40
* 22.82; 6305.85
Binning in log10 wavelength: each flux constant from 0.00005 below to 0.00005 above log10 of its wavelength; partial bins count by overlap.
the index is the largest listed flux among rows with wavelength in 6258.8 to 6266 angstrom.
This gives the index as 21.71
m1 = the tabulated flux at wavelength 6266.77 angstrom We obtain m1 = 21.9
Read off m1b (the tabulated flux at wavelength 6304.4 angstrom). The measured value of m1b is 22.72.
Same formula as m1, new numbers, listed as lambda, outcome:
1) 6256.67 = 20.96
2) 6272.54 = 22.81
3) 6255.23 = 20.76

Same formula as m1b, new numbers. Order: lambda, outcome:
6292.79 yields 21.9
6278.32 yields 22.64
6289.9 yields 21.95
